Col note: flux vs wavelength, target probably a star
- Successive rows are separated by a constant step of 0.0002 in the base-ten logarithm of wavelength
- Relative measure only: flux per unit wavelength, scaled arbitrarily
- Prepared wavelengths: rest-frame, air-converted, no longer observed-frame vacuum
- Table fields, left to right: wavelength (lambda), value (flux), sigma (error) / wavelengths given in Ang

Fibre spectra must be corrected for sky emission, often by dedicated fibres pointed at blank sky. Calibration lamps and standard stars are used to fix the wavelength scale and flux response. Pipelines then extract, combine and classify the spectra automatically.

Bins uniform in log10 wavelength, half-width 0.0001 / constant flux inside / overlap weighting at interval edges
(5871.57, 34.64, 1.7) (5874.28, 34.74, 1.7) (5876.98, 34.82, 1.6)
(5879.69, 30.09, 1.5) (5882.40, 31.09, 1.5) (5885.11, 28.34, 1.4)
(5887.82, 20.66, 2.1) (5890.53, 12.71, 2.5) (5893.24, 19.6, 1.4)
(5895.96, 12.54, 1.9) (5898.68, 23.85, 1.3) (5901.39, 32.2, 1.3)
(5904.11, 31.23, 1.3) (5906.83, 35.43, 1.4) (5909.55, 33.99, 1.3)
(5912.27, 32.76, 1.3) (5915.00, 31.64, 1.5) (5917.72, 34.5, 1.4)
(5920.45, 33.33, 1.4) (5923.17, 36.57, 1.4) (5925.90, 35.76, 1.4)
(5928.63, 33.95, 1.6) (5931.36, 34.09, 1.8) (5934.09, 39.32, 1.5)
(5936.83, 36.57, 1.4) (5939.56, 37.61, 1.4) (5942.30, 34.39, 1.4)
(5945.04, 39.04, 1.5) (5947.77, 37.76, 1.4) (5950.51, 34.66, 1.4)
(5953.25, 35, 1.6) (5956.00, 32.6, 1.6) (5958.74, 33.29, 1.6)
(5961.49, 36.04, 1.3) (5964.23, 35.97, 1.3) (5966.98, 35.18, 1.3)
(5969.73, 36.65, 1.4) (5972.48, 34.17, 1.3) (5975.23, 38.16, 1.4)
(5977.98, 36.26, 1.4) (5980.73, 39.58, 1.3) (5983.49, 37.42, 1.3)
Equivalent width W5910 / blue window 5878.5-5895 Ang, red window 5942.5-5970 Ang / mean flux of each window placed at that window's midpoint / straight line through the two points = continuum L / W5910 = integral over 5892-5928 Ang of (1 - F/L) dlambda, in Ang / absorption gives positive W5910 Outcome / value -3.5 Ang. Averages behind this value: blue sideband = 23.4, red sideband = 35.5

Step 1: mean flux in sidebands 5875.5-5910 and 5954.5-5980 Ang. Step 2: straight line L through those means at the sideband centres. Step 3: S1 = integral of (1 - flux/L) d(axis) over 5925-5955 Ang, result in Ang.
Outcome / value -3.7 Ang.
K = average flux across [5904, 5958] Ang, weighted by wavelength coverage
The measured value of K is 35.1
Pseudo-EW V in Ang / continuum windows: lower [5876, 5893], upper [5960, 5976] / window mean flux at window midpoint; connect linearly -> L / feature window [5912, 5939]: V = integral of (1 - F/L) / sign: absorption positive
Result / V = -3.8 Ang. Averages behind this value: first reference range 25.7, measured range 35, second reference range 35.9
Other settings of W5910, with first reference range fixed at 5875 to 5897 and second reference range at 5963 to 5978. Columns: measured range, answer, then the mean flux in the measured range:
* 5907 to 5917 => -1.9 Ang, 33.2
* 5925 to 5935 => -1.7 Ang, 35.6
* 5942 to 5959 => -1.1 Ang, 35.4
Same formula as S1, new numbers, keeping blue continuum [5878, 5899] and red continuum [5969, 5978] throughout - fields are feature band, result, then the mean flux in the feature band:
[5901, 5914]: -3.9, 33.1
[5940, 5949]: -1.6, 37.1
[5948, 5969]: -0.7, 34.9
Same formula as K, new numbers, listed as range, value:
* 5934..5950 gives 37.1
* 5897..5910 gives 30.7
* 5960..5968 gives 35.7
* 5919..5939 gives 35.7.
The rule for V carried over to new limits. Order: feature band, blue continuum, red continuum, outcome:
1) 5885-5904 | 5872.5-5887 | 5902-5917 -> 6.3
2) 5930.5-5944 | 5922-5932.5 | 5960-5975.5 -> -0.5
